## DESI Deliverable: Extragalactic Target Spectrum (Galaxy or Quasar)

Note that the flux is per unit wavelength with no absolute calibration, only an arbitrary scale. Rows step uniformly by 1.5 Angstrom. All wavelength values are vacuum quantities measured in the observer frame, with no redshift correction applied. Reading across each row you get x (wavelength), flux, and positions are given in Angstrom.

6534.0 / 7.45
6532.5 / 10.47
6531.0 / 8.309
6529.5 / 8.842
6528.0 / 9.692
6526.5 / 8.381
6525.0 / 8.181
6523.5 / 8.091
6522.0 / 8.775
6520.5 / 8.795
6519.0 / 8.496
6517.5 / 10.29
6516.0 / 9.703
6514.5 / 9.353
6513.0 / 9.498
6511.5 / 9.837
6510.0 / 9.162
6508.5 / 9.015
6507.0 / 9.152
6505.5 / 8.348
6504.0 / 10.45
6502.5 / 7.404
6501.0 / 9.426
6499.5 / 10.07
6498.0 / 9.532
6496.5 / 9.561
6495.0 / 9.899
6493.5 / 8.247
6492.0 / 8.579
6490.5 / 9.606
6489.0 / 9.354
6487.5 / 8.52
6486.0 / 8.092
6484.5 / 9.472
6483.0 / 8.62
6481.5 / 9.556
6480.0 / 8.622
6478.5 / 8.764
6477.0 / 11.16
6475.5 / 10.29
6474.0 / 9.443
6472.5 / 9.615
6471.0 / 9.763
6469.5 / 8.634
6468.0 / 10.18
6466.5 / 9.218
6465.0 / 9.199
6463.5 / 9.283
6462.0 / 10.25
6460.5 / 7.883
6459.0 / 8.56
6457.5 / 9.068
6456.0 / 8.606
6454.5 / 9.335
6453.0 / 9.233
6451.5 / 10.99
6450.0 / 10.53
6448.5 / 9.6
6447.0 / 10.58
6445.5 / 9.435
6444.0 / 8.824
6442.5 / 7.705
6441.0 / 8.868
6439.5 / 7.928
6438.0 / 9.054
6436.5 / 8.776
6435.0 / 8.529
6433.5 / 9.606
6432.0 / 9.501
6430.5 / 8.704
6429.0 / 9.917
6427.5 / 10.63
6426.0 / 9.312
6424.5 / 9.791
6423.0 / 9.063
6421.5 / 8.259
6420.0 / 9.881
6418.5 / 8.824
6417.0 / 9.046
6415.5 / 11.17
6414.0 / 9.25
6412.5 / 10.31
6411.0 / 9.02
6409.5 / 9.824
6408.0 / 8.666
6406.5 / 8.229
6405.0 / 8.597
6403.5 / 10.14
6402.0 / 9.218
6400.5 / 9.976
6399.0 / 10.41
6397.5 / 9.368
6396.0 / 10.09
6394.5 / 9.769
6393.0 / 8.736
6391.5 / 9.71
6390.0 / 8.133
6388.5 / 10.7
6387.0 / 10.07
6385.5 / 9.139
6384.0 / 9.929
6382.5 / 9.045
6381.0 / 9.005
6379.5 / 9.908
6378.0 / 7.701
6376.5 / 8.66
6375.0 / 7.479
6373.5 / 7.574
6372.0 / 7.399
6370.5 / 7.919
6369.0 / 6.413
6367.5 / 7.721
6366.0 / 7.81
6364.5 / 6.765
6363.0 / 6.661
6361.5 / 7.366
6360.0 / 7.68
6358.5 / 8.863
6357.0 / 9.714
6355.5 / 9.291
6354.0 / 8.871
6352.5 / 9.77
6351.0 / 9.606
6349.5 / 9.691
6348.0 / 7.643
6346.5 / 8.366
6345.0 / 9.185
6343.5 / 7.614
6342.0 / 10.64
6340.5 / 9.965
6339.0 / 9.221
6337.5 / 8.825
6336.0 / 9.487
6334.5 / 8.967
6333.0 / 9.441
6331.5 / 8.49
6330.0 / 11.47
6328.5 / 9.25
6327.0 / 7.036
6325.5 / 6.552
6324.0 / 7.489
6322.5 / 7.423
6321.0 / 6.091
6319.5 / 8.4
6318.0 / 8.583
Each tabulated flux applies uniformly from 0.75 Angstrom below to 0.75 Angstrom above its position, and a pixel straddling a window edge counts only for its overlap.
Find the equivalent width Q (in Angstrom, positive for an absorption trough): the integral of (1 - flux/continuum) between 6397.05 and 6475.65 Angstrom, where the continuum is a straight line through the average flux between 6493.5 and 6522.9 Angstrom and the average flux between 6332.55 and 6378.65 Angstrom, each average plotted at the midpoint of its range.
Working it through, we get -4.1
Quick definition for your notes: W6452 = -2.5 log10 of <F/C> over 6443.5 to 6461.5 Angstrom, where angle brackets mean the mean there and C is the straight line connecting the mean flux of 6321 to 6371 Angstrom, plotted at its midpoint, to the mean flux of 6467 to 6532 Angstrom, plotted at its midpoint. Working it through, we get -0.05 mag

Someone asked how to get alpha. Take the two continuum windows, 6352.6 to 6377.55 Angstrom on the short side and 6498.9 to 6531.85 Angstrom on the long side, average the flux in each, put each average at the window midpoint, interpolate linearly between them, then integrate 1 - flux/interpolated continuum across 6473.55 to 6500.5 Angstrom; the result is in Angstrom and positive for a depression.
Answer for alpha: -1.4 Angstrom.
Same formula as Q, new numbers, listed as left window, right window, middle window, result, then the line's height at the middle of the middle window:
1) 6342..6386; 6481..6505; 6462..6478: -1.21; 9.01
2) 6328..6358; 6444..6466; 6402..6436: 0.07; 9.39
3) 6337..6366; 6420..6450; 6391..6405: -1.04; 8.99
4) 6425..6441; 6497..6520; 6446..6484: -0.98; 9.24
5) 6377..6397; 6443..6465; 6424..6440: 0.23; 9.4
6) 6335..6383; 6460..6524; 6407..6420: -1.04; 8.8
